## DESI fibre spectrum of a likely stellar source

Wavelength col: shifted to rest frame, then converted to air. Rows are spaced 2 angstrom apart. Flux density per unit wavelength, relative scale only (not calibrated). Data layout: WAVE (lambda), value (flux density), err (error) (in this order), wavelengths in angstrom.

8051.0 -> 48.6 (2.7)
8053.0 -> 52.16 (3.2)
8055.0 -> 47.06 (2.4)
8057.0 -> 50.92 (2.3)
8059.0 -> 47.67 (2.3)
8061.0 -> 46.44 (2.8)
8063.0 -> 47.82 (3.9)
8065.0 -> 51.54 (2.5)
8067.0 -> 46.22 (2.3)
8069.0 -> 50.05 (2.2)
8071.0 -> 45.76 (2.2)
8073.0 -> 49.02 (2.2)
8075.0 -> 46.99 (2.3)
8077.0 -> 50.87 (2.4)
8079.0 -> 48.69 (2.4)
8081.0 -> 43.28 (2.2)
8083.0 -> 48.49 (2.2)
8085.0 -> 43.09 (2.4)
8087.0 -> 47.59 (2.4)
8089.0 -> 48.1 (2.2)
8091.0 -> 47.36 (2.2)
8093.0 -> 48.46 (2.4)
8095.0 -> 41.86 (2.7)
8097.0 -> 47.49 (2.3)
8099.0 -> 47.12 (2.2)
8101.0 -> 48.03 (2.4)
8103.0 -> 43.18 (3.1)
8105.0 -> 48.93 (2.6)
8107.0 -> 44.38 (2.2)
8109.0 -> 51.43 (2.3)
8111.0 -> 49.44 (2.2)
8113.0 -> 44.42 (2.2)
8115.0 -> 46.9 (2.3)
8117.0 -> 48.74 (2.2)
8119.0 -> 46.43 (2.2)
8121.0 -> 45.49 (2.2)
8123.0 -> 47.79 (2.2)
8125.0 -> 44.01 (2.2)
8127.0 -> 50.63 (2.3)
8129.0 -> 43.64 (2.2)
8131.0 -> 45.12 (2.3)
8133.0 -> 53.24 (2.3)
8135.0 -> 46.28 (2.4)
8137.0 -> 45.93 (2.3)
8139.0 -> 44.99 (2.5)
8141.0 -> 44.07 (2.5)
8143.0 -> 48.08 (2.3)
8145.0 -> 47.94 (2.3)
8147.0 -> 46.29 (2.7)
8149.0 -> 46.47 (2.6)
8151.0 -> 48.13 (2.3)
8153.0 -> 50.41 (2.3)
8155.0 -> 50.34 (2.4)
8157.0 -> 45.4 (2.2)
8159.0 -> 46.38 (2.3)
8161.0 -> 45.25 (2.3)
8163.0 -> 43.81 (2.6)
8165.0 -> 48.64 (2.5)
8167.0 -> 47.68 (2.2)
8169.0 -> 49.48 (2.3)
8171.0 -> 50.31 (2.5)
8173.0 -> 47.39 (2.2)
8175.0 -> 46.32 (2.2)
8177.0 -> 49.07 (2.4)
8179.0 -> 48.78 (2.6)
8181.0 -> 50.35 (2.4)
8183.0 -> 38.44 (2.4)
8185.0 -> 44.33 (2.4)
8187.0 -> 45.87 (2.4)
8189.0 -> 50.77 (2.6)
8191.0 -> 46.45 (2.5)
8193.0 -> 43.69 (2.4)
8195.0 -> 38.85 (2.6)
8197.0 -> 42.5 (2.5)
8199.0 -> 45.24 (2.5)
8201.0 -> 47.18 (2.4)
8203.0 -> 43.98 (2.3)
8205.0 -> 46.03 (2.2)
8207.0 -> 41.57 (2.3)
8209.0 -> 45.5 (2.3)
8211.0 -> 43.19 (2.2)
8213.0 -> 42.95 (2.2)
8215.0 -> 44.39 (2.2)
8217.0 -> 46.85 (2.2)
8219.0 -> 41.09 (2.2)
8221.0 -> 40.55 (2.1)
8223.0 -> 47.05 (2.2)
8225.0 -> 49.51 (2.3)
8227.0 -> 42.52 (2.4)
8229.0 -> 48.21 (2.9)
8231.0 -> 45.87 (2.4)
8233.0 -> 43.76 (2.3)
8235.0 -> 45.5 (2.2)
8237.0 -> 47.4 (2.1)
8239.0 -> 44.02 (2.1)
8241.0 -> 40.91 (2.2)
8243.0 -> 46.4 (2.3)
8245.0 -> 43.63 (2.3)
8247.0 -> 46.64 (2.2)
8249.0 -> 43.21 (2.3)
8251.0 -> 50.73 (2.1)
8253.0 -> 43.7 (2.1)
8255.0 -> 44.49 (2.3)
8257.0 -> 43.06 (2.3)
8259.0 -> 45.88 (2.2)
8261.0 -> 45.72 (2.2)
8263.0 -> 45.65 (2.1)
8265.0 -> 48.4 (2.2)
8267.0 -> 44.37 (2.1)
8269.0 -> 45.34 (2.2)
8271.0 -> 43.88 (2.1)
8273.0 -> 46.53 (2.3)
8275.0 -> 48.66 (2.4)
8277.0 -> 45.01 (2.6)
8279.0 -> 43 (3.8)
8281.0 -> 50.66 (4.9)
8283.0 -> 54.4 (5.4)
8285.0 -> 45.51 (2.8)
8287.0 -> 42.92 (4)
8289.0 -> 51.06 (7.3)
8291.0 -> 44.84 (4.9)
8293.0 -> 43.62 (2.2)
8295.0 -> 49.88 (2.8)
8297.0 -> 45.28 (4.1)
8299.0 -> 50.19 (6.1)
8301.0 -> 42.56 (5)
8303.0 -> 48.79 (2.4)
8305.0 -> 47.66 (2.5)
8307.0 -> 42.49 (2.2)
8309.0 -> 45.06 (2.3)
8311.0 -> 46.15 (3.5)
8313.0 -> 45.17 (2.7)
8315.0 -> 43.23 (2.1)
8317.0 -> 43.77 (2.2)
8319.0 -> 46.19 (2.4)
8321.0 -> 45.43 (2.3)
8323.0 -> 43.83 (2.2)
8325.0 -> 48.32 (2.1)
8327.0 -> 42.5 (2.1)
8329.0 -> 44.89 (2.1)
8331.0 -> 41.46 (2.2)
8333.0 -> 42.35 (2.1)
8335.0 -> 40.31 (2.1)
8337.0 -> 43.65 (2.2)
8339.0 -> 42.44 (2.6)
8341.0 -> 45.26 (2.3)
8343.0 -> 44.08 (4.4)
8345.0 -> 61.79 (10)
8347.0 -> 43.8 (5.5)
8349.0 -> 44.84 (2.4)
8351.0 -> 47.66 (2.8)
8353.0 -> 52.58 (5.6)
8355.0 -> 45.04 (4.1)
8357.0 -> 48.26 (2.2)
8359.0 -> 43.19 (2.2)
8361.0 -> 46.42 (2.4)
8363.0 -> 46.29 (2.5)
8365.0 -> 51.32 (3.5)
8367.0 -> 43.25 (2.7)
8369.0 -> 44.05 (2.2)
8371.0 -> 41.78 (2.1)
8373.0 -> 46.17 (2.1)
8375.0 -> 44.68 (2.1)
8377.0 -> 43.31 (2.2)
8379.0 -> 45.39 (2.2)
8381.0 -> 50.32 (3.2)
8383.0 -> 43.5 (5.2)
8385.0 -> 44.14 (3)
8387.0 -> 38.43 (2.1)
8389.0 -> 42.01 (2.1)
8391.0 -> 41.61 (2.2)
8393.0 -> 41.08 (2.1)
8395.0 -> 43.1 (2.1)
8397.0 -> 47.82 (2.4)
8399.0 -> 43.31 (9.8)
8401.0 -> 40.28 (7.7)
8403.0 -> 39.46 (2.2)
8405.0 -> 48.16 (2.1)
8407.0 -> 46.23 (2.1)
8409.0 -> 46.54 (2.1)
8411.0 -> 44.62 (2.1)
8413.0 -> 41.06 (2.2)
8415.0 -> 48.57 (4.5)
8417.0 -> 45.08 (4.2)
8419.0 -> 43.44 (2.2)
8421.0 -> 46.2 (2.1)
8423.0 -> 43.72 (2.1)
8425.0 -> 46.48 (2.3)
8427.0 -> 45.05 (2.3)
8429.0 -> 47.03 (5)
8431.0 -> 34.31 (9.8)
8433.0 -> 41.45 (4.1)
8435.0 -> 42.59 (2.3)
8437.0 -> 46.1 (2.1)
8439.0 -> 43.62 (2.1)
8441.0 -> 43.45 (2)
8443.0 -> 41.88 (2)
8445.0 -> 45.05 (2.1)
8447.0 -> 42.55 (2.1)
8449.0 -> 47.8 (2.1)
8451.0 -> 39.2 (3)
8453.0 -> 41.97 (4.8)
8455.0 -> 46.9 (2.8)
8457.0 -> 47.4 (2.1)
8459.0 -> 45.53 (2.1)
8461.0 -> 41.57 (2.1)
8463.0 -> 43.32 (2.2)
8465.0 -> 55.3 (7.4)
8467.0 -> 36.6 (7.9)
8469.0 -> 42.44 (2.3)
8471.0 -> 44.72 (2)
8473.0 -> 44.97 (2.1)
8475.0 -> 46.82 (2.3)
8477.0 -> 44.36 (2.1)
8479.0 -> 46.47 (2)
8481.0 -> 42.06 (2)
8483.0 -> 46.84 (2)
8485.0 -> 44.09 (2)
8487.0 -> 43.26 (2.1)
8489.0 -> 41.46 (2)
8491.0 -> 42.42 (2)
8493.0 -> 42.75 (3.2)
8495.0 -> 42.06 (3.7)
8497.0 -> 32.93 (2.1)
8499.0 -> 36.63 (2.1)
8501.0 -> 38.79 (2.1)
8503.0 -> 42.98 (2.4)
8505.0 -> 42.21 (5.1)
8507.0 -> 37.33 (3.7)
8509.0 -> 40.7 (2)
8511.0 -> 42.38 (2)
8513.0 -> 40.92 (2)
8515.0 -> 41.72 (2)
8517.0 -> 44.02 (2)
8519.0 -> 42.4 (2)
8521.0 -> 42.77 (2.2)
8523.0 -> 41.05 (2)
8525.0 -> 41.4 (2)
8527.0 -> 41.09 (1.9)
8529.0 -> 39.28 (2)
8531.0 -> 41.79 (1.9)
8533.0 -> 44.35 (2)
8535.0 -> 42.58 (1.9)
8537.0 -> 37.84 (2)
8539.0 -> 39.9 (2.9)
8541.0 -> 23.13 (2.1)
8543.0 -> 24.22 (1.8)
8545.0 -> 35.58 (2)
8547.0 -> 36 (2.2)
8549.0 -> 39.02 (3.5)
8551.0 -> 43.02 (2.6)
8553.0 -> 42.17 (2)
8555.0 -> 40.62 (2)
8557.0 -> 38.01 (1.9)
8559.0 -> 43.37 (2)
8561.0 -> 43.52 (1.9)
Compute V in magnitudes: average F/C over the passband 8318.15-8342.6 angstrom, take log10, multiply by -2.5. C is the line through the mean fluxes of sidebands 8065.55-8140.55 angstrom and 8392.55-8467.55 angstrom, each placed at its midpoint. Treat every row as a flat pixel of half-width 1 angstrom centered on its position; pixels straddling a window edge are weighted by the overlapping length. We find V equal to 0.03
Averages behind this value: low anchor 47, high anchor 44.1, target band 43.9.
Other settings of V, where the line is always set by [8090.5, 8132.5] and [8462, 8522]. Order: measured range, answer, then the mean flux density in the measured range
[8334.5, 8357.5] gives -0.062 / 46.7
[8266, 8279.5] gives -0.009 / 45.3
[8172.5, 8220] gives 0.020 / 45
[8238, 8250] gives 0.028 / 44.1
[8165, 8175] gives -0.054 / 48.5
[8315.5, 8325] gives -0.016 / 45.1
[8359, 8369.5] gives -0.051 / 46.1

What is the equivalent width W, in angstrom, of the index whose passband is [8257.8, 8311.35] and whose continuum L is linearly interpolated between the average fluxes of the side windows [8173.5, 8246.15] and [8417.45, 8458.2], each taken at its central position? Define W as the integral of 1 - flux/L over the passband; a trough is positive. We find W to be -2.2 angstrom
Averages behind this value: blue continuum 45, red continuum 43.8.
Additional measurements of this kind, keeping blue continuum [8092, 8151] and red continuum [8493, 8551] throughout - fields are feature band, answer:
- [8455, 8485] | -3.5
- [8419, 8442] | -1.5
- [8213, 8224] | 0.3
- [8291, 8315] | -1.4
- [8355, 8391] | -2.3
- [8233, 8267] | -0.7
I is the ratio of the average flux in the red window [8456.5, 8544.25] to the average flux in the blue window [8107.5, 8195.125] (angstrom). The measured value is 0.88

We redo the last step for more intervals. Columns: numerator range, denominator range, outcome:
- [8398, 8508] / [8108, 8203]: 0.93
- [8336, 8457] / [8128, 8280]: 0.98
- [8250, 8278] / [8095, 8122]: 0.98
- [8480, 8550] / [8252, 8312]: 0.87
